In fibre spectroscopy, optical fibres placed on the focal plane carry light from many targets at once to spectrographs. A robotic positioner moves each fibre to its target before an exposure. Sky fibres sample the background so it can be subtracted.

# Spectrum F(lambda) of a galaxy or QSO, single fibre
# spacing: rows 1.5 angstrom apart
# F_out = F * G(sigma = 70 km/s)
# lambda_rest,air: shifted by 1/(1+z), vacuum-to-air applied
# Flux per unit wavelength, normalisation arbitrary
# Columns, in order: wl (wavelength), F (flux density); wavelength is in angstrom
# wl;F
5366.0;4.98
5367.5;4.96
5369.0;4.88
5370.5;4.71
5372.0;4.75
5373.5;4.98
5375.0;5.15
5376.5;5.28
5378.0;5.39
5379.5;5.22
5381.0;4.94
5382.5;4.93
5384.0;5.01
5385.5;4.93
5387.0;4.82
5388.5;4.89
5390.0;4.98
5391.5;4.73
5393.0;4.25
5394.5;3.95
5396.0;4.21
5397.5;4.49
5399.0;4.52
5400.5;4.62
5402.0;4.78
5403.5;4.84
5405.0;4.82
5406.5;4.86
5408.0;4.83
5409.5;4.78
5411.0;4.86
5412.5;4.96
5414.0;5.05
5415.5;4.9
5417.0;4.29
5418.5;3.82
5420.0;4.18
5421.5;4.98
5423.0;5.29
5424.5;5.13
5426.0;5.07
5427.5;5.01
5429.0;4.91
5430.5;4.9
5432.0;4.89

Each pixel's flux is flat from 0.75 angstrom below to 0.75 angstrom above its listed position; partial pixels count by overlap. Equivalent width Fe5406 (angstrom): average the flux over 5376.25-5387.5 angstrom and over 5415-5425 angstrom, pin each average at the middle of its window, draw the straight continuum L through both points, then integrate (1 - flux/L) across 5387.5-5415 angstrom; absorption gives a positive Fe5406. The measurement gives 0.8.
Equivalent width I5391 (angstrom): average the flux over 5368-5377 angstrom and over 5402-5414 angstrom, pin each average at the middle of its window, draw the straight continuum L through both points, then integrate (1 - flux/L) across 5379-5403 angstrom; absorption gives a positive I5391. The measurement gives 1.0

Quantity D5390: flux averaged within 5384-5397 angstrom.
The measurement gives 4.62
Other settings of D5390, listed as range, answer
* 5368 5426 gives 4.79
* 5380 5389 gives 4.93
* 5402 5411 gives 4.82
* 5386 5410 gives 4.65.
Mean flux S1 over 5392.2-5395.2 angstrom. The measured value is 4.11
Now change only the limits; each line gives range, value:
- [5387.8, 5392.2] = 4.87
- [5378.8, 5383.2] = 5.03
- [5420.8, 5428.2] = 5.1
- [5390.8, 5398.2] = 4.32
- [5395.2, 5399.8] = 4.4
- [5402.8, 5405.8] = 4.83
